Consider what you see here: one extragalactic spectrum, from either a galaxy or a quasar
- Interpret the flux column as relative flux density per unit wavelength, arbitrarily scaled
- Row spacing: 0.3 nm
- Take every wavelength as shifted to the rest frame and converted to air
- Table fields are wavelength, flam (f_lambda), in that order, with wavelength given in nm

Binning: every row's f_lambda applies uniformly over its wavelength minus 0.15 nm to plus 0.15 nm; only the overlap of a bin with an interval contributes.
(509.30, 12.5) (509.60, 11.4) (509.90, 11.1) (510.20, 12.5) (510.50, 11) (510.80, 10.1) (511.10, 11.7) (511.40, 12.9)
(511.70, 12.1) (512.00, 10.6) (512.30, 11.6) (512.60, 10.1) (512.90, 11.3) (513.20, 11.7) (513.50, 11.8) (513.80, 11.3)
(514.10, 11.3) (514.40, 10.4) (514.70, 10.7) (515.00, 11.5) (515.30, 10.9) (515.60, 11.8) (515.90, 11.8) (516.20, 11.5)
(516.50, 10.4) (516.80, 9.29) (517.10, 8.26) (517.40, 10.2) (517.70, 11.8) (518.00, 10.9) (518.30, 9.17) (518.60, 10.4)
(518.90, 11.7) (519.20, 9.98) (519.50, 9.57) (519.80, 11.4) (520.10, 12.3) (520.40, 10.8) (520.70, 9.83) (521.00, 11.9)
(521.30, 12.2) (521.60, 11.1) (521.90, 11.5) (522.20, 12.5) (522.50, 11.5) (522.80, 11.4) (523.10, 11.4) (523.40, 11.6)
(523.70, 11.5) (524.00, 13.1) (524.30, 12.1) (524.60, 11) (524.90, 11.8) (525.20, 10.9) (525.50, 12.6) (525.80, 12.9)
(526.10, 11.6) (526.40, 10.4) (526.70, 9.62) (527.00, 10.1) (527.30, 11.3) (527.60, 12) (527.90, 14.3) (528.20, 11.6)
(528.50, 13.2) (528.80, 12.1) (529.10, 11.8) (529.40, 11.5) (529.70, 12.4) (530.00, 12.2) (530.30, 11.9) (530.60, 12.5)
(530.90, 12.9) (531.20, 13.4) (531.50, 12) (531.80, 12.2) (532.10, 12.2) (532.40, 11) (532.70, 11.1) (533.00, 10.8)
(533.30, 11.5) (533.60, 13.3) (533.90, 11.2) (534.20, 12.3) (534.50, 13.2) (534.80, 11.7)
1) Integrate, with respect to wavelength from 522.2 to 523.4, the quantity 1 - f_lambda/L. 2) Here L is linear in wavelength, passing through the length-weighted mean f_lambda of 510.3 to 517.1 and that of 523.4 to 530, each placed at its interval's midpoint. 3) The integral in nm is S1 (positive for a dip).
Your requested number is 0.00 nm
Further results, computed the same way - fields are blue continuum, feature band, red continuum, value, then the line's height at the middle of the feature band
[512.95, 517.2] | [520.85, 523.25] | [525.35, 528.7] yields -0.05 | 11.4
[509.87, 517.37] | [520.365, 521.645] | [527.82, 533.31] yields 0.04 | 11.5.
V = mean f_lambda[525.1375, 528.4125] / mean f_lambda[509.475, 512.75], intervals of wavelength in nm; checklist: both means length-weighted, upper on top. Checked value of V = 1.0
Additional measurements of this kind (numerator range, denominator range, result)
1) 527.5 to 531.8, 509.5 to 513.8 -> 1.09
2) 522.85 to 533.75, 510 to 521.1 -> 1.08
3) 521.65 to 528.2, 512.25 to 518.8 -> 1.08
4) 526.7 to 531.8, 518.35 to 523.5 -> 1.08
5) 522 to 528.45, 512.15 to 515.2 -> 1.05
